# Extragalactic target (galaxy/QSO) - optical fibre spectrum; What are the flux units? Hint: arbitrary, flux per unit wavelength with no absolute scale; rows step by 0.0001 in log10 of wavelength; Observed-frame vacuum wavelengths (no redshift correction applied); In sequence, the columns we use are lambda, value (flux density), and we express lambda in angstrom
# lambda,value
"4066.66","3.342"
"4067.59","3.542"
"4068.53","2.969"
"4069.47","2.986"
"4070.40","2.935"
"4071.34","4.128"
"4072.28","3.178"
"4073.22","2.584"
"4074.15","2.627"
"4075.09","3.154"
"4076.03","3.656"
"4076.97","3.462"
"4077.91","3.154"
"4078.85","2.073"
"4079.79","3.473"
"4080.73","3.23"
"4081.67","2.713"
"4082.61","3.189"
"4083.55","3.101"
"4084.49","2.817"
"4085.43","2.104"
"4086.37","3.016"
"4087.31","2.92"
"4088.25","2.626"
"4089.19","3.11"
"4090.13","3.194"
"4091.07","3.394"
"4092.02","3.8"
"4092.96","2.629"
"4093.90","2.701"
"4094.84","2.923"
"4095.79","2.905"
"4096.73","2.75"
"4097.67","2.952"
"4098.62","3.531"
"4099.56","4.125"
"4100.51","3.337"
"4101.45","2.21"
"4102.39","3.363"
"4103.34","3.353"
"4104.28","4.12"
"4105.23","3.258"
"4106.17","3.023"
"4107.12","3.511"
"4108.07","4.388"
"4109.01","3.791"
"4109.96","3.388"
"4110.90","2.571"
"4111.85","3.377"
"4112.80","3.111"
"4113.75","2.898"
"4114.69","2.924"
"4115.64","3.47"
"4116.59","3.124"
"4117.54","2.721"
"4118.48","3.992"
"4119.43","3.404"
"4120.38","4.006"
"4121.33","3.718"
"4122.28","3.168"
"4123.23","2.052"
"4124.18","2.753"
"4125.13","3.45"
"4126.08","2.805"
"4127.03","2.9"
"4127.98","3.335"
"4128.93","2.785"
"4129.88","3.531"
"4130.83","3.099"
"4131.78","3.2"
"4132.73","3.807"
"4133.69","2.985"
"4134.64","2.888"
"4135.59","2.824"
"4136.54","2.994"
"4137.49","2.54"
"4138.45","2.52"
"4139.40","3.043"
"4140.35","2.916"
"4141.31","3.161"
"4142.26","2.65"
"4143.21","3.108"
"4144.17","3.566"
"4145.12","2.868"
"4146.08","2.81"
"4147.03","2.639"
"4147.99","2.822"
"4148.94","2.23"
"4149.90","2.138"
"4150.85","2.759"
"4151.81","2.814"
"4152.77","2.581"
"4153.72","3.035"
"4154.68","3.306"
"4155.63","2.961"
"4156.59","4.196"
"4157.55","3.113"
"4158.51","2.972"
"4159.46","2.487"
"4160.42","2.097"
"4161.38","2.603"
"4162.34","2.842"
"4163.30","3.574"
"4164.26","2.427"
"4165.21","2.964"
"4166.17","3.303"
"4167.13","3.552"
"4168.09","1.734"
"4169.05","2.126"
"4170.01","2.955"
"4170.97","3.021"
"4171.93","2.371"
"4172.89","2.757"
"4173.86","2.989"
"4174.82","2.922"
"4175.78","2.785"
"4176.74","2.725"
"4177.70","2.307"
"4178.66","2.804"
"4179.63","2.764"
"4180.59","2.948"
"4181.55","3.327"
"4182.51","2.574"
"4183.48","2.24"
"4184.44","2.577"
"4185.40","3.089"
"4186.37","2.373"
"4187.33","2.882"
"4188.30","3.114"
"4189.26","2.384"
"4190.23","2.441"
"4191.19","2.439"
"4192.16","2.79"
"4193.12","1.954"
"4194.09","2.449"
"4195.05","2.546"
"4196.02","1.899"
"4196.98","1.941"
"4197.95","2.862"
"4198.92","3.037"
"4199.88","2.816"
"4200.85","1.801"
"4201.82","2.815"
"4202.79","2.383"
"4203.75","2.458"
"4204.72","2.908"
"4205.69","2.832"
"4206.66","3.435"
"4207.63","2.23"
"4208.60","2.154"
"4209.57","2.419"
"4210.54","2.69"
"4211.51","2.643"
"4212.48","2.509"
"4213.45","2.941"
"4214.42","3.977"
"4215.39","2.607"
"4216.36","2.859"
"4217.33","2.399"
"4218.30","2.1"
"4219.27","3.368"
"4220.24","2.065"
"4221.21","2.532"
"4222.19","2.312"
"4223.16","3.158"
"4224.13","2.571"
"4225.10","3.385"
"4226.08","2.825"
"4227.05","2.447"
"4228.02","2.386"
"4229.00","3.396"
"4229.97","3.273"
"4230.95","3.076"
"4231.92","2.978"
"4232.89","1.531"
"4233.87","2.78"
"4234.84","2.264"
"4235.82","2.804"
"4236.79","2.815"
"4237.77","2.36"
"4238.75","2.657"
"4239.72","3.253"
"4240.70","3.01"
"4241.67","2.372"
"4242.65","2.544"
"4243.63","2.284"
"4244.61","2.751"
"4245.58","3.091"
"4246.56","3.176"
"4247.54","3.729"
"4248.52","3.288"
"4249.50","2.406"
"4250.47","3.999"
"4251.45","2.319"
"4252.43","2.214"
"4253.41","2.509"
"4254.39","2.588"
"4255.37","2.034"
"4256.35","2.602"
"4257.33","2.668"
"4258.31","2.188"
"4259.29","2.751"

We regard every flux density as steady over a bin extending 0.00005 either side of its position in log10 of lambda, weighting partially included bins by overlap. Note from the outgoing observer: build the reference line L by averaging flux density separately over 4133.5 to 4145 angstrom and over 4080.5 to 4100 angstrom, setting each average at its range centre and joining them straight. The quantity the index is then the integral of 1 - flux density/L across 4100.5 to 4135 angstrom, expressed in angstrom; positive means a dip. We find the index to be -3.0 angstrom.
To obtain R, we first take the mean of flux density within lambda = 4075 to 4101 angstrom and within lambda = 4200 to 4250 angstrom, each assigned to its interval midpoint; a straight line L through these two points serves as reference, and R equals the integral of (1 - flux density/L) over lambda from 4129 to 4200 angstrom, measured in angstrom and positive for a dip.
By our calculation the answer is 2.1 angstrom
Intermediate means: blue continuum 3.07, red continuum 2.73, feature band 2.79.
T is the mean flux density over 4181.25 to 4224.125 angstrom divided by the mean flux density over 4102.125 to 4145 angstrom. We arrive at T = 0.8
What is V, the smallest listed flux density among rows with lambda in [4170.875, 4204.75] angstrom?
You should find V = 1.801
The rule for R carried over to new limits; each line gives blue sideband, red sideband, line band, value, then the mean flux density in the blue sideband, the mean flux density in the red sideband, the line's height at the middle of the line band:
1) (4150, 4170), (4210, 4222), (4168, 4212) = 2.7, 2.86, 2.71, 2.78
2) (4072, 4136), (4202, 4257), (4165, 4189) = 1.1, 3.14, 2.73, 2.9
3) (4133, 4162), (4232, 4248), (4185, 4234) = 2.0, 2.86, 2.72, 2.77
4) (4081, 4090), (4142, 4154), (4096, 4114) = -3.1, 2.87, 2.77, 2.84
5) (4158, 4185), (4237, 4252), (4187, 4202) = 1.5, 2.74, 2.88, 2.79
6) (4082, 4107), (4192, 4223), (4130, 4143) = -0.4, 3.1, 2.59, 2.91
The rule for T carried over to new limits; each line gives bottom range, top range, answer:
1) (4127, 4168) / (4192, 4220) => 0.89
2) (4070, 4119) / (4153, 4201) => 0.86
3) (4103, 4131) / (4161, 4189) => 0.85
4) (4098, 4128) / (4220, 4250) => 0.84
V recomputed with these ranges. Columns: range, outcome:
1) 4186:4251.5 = 1.531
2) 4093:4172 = 1.734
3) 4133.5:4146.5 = 2.52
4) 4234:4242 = 2.264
